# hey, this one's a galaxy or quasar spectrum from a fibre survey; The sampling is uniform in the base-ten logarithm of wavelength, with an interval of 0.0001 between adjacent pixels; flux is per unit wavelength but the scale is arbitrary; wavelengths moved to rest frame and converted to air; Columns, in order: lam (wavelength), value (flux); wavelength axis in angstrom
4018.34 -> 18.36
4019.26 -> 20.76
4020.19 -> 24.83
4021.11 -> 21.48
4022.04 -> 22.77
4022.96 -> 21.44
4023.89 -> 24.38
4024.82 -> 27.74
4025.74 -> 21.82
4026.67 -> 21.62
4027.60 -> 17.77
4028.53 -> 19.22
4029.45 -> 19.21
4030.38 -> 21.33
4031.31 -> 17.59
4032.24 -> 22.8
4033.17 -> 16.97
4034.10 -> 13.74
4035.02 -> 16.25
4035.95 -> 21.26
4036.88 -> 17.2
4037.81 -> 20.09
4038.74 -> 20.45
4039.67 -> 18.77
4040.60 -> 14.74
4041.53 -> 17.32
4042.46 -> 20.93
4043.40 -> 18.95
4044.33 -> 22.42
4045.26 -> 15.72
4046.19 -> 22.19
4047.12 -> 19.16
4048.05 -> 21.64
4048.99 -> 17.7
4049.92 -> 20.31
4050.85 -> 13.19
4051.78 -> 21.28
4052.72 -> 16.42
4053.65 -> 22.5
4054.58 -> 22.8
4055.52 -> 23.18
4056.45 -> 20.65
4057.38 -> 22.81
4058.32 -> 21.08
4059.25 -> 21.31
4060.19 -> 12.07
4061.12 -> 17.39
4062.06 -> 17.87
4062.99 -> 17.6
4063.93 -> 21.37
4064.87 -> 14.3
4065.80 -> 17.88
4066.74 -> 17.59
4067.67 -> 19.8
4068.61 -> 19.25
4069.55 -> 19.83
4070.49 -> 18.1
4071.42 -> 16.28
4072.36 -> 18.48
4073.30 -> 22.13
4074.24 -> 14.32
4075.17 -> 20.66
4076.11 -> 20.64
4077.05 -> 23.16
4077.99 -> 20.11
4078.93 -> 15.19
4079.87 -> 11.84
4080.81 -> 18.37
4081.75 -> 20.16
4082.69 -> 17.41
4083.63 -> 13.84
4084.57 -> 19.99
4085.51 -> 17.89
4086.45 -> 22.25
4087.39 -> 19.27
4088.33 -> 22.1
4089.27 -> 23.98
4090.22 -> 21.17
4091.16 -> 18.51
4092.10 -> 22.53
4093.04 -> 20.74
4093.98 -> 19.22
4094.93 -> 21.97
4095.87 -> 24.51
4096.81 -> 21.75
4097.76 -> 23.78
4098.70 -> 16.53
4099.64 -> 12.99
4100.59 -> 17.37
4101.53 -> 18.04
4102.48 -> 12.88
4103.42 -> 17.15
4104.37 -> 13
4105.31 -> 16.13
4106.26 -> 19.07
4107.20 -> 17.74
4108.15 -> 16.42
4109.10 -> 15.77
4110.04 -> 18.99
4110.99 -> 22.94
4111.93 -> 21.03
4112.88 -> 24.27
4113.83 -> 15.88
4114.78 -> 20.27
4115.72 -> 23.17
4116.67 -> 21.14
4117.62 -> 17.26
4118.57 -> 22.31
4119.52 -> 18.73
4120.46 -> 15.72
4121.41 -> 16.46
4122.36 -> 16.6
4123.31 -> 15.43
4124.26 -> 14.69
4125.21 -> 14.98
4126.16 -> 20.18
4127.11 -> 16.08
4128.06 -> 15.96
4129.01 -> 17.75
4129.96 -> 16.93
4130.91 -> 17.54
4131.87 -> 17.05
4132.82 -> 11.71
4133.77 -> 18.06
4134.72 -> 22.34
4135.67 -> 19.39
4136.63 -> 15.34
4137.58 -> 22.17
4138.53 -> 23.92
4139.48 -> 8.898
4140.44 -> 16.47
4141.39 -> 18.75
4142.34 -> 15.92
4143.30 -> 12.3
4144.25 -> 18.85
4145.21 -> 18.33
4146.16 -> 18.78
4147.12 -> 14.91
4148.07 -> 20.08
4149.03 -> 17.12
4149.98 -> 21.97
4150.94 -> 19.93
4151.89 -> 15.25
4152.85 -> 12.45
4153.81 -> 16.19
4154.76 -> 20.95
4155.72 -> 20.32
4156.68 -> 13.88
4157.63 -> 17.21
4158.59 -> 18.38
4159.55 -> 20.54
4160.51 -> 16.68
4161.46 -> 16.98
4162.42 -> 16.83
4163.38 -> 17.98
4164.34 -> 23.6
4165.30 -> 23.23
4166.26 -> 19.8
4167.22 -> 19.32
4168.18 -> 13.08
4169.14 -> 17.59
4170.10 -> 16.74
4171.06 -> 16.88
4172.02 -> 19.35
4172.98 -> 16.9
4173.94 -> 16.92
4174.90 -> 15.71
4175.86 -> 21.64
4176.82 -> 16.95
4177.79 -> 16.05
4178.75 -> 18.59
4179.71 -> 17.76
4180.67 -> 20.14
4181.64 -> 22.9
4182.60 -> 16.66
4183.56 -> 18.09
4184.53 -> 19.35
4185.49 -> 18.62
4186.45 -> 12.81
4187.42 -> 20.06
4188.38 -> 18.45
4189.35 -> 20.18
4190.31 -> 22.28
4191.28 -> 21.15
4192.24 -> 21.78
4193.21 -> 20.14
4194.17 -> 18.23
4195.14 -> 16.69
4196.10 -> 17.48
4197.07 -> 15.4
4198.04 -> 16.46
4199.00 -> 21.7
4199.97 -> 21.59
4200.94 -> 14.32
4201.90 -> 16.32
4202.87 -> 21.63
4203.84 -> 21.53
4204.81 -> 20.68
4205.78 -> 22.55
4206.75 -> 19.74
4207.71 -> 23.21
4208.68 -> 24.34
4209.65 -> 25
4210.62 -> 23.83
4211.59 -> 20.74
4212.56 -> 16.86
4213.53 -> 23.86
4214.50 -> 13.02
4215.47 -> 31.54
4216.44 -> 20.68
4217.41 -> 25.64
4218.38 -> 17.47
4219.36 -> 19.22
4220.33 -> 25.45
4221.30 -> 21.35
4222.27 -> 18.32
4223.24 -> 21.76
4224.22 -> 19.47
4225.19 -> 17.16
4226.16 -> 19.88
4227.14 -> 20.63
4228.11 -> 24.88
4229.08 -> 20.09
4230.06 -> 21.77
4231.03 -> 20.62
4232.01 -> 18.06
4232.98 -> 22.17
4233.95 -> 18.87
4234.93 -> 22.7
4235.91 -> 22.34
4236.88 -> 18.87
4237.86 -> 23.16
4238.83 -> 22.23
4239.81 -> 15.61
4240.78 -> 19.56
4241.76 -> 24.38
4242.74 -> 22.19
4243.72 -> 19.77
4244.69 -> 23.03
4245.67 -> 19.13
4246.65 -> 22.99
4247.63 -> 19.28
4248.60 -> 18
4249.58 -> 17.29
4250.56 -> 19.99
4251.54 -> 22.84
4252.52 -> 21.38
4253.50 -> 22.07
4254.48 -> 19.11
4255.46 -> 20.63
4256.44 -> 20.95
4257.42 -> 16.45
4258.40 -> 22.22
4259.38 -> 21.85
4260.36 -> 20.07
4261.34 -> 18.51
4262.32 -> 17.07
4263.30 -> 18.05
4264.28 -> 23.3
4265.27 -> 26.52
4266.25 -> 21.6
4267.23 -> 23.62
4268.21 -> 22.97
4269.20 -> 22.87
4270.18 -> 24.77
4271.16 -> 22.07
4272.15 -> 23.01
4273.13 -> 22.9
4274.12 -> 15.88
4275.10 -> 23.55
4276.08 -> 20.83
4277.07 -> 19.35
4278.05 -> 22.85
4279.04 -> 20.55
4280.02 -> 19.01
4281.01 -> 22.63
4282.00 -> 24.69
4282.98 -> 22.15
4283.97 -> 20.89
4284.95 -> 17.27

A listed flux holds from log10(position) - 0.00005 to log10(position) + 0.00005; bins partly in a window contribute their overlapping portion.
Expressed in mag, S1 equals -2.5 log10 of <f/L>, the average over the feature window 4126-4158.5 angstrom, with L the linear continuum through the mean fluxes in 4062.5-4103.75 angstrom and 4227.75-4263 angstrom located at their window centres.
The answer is 0.12 mag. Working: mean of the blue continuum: 18.9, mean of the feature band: 17.4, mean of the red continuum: 20.5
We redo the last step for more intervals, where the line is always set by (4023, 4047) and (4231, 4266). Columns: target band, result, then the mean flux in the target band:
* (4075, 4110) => 0.06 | 18.7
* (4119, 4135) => 0.19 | 16.8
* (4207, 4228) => -0.05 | 21.4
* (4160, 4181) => 0.12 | 18.1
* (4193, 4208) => 0.07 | 19.2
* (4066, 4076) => 0.06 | 18.7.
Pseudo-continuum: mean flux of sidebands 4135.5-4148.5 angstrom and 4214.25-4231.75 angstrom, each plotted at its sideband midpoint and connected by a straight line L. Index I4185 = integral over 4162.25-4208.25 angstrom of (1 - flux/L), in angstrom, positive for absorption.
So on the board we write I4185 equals 1.2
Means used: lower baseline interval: 17.4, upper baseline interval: 21.1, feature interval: 18.9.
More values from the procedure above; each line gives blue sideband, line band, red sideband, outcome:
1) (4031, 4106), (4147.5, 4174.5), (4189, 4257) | 2.5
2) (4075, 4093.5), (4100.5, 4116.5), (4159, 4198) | 0.7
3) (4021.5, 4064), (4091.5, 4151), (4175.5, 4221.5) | 5.0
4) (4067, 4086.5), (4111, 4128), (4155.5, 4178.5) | -0.3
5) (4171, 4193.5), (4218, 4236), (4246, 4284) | -0.5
